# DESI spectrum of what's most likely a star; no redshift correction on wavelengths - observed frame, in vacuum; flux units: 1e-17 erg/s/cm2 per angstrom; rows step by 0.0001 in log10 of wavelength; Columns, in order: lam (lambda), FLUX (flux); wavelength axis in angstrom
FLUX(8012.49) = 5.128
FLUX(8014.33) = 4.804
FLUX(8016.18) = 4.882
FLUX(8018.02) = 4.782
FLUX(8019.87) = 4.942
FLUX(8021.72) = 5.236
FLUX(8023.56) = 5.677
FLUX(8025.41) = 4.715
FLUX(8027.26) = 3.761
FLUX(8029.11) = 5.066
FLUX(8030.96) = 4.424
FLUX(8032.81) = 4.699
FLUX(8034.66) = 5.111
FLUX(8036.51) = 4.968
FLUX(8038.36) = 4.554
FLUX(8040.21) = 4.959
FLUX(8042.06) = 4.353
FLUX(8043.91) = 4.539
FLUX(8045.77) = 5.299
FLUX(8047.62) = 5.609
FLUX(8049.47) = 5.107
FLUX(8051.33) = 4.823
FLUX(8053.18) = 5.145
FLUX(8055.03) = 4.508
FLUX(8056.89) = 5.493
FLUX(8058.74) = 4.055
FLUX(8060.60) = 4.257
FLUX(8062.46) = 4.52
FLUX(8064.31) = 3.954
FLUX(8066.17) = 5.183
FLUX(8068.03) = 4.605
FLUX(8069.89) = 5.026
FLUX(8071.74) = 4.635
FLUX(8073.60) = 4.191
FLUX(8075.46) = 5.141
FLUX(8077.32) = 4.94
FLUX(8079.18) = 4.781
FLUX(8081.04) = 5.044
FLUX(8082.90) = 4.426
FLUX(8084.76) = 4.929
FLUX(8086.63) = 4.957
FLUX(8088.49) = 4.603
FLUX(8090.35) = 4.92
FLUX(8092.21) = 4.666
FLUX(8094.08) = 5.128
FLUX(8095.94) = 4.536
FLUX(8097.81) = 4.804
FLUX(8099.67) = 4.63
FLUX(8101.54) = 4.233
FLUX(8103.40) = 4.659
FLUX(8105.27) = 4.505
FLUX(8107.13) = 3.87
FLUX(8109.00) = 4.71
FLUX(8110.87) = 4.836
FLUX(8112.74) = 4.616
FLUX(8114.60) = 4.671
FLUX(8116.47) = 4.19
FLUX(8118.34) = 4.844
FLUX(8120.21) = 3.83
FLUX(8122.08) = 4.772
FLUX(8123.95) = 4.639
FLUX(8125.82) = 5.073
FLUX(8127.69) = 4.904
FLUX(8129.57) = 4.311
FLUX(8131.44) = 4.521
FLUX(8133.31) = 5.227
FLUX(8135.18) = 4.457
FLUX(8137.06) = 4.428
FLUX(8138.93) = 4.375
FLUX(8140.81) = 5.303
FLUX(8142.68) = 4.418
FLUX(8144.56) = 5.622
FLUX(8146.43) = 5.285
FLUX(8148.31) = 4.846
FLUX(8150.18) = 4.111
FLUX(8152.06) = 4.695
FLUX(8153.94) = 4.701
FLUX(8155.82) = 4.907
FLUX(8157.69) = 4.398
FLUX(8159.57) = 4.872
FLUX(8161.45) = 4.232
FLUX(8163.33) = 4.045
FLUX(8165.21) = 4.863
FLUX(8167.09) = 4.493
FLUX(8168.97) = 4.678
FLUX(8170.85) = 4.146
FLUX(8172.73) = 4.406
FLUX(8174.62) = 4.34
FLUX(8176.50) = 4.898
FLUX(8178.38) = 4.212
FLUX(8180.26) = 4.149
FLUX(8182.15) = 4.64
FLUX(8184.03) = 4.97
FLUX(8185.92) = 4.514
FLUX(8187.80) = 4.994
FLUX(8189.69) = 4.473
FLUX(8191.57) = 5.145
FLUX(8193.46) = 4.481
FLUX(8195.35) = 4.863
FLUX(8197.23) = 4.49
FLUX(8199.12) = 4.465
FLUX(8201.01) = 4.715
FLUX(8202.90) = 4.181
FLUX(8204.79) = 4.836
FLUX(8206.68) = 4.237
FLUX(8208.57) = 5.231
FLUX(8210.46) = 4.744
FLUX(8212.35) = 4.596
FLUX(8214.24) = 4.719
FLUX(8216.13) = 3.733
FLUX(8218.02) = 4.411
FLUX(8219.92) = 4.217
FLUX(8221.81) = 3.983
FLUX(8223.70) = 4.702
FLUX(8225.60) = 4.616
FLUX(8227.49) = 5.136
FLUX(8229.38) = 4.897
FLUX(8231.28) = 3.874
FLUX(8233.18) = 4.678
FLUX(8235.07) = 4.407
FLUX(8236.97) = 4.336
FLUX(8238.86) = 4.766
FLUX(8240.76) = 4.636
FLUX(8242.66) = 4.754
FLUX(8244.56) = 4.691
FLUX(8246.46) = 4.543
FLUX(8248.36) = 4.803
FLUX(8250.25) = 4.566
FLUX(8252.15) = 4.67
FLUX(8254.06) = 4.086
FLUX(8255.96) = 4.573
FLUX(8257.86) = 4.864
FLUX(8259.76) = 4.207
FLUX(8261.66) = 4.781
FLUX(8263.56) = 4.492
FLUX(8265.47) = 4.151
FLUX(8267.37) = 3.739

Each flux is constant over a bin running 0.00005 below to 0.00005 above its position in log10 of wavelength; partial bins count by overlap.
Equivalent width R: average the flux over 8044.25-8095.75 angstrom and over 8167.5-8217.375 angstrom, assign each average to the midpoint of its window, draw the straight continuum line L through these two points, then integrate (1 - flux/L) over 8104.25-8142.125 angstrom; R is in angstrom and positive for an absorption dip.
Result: 0.8 angstrom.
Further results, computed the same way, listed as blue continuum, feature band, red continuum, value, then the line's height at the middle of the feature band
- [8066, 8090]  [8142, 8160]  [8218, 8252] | -0.39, 4.69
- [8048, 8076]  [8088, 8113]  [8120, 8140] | 0.24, 4.67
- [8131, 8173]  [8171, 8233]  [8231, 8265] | 0.63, 4.6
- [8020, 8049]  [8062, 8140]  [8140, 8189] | 1.67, 4.75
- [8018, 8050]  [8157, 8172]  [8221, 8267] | 0.65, 4.67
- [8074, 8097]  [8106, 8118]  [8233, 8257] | 0.71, 4.78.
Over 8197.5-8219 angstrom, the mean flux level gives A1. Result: 4.53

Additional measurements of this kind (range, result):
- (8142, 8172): 4.65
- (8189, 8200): 4.66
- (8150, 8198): 4.57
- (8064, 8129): 4.67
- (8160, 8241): 4.54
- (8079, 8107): 4.7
